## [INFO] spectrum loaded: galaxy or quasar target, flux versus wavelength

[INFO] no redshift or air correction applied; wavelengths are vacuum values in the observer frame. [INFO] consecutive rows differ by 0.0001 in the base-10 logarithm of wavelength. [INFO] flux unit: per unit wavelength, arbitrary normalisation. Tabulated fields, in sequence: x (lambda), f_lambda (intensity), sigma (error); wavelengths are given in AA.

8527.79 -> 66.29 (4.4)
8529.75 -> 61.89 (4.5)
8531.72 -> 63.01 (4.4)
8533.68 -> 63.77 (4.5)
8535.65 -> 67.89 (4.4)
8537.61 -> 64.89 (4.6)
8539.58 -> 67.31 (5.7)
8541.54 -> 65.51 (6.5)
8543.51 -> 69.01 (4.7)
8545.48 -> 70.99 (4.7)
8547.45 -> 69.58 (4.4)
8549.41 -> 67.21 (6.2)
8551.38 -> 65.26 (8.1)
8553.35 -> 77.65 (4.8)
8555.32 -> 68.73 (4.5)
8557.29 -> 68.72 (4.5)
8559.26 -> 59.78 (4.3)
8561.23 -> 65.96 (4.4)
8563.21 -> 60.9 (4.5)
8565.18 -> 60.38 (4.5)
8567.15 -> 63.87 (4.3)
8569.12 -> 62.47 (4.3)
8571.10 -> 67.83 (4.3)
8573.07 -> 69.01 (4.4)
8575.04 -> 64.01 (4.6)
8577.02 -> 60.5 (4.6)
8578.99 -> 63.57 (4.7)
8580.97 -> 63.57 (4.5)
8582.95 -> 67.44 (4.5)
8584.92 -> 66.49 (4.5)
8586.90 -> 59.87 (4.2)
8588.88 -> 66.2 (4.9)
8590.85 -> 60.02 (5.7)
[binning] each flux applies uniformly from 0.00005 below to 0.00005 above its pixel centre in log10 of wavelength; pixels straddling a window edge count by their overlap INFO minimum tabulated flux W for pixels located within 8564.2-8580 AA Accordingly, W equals 60.38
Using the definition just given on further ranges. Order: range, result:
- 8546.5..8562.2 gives 59.78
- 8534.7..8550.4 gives 64.89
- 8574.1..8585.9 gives 60.5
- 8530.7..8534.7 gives 63.01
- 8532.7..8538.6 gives 63.77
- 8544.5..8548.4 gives 69.58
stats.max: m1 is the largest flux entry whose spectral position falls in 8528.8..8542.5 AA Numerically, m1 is 67.89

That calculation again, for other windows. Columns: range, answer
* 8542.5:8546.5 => 70.99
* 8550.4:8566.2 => 77.65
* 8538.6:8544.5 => 69.01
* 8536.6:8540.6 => 67.31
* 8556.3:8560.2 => 68.72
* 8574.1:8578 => 64.01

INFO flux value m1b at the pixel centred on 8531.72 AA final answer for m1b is 63.01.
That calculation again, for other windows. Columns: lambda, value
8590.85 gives 60.02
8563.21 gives 60.9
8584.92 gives 66.49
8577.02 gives 60.5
